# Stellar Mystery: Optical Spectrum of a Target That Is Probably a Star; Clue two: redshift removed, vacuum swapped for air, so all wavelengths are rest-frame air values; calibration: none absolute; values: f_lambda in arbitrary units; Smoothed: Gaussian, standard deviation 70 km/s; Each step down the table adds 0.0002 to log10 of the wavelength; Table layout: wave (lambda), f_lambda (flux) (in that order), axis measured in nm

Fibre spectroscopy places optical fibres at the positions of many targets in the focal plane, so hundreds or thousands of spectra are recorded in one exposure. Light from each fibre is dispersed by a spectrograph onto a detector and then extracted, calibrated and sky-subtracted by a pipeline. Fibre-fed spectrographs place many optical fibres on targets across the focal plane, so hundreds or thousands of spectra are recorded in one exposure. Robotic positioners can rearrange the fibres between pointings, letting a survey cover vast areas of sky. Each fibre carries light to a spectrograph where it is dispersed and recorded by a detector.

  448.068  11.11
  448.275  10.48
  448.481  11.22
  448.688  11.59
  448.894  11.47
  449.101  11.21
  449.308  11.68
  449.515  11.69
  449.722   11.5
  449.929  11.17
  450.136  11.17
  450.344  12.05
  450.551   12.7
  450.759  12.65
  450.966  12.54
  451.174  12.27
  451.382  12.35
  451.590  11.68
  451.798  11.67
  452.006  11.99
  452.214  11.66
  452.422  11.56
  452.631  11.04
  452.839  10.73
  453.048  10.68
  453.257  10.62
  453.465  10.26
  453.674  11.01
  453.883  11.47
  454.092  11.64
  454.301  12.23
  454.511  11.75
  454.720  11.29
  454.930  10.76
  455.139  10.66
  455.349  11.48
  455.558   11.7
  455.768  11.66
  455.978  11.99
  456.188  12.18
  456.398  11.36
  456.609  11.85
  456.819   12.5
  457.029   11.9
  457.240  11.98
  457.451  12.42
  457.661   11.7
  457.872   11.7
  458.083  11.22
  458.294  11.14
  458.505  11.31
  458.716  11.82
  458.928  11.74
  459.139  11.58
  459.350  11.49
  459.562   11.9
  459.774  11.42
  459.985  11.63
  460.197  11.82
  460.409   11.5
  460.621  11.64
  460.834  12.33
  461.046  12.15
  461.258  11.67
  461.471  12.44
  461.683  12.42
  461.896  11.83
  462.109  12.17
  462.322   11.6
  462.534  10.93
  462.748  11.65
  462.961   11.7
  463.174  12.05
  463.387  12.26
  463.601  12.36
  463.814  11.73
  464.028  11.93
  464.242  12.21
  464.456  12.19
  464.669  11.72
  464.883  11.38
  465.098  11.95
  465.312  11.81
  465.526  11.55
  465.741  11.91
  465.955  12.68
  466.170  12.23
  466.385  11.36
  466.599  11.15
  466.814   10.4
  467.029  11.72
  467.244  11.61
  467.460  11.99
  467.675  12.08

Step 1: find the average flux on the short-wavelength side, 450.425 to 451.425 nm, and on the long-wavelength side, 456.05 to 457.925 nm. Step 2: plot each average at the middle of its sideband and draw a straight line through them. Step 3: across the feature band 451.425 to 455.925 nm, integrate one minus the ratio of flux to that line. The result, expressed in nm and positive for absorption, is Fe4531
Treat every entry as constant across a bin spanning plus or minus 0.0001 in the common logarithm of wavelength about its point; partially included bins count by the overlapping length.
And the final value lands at 0.34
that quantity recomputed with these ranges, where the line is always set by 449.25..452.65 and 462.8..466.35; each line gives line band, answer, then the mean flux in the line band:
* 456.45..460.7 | 0.075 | 11.7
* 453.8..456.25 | 0.070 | 11.6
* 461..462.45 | -0.009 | 12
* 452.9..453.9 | 0.096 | 10.7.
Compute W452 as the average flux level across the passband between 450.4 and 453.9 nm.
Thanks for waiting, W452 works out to 11.6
